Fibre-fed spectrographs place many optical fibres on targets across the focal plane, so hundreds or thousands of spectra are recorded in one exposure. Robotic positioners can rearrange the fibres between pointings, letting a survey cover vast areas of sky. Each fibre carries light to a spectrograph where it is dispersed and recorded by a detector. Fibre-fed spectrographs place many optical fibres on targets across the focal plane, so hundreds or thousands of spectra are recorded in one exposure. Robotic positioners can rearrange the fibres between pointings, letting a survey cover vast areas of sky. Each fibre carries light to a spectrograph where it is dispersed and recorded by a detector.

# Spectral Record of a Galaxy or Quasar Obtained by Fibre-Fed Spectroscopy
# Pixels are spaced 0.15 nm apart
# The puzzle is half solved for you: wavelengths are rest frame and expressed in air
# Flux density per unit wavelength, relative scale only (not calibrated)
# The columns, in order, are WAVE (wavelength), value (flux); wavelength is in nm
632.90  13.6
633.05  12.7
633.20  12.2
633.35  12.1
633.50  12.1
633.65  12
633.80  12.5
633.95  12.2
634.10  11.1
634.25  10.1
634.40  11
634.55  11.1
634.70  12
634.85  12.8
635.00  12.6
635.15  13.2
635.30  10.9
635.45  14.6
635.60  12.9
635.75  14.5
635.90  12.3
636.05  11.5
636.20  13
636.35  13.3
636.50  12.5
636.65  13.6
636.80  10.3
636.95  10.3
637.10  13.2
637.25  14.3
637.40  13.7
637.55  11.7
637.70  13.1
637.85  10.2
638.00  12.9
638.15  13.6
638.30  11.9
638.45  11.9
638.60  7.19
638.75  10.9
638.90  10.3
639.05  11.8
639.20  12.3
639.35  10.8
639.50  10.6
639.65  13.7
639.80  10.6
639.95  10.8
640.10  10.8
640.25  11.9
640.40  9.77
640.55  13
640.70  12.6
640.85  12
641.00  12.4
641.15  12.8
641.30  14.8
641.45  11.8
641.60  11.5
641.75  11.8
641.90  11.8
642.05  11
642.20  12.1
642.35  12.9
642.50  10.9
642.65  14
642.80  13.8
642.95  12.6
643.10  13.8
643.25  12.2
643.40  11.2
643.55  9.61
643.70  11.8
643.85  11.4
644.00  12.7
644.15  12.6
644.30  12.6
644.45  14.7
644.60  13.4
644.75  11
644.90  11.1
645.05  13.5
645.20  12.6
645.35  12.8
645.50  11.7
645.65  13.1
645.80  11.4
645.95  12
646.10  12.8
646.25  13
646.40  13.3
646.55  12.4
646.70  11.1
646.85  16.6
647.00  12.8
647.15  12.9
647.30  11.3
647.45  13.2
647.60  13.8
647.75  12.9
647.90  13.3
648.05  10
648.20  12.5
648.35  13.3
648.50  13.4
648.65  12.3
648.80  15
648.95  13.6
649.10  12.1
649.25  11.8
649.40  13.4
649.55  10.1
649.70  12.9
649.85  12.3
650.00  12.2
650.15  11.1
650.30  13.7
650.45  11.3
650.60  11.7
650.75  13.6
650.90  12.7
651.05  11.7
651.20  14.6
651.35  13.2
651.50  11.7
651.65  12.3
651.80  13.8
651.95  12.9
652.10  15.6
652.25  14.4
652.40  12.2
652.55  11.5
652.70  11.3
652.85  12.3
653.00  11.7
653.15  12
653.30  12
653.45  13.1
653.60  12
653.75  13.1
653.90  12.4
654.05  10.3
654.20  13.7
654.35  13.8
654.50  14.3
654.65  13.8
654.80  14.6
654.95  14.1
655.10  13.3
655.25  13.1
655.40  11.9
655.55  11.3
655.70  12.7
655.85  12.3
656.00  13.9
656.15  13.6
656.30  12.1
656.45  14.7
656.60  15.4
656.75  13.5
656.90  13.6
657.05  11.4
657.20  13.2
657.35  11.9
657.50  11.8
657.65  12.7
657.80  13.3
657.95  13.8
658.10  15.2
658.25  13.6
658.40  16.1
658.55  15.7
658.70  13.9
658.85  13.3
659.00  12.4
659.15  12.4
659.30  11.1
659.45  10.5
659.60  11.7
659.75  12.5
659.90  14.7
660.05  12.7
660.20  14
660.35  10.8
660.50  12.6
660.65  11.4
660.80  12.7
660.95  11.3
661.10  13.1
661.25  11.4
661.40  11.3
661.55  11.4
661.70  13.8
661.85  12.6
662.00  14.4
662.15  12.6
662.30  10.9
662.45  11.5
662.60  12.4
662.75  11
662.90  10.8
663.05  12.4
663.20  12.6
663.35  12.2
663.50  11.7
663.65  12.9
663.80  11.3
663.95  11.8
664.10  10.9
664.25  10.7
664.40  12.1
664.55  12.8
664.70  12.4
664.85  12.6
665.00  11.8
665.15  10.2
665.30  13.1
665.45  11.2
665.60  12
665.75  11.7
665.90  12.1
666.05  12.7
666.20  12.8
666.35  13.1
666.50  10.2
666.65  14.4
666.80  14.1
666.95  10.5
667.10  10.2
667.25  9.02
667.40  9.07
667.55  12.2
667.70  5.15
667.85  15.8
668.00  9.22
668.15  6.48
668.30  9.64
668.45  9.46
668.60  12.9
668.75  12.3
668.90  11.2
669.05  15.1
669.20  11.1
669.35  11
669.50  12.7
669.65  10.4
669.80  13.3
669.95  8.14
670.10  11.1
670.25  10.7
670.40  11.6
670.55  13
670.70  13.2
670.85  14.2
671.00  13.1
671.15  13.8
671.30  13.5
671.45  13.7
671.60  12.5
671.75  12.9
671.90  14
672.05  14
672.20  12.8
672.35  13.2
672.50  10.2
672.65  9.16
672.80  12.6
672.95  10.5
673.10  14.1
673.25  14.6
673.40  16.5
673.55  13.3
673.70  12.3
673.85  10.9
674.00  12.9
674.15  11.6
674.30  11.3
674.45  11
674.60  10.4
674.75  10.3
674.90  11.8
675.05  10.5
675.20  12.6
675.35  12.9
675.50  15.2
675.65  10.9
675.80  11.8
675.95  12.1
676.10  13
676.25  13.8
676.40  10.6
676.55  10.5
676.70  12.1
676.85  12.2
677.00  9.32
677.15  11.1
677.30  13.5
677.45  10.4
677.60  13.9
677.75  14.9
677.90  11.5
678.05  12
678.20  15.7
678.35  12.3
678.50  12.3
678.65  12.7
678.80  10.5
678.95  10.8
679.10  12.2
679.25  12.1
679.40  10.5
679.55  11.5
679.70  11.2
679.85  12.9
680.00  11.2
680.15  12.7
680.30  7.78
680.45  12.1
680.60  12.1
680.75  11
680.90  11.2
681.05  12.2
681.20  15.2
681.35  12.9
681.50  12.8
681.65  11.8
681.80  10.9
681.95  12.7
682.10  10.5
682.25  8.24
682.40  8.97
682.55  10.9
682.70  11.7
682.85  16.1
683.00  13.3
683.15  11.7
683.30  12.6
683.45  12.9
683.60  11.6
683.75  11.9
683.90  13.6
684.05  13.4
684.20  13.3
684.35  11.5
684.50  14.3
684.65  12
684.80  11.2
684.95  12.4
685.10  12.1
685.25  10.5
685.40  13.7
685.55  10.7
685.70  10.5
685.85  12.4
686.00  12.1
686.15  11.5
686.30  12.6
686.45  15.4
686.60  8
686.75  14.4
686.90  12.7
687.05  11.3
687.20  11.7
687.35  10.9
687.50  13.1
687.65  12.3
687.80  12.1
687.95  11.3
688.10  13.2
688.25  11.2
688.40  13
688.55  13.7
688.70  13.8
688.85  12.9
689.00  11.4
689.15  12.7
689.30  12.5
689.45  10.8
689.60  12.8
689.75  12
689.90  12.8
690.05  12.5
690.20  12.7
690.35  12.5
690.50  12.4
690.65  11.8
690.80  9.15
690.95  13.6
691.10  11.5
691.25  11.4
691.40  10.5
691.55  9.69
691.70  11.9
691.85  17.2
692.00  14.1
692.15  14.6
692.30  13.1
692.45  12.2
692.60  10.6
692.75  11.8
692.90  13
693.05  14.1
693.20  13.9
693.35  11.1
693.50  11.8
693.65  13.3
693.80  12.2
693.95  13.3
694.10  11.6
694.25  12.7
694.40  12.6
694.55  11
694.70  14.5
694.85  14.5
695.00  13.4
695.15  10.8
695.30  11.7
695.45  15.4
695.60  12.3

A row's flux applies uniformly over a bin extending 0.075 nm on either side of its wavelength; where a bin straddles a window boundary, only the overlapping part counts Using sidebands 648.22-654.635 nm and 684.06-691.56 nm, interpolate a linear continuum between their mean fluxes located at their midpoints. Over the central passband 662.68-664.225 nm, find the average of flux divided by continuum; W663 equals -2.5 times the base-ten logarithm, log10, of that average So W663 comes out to 0.069 mag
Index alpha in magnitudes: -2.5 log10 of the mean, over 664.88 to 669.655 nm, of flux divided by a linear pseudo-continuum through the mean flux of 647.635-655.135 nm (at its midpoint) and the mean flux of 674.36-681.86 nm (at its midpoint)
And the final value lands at 0.08 mag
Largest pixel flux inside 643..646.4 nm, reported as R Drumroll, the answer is 14.7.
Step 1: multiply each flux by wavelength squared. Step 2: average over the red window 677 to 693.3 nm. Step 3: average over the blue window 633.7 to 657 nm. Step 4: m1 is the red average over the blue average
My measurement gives 1.10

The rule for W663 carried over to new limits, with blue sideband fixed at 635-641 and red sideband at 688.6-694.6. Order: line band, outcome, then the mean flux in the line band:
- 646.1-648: -0.08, 13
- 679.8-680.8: 0.09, 11.4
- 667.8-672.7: 0.02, 12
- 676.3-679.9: 0.03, 12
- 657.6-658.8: -0.18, 14.3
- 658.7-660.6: -0.02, 12.4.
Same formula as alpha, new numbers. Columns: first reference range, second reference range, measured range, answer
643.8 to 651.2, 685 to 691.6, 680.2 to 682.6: 0.07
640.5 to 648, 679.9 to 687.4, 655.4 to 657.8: -0.05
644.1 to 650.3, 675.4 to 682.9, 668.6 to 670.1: 0.04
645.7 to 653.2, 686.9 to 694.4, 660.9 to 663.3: 0.04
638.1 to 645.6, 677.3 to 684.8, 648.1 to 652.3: -0.07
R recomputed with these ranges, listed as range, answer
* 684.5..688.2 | 15.4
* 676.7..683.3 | 16.1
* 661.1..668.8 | 15.8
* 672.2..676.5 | 16.5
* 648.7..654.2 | 15.6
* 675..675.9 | 15.2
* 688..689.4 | 13.8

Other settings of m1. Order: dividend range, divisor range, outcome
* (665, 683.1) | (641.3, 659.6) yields 1.00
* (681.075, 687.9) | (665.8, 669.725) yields 1.13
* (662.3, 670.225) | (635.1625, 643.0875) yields 1.03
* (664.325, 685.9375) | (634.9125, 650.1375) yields 1.07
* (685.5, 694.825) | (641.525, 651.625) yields 1.13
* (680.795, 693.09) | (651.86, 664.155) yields 1.05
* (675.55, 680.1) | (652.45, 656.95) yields 1.00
